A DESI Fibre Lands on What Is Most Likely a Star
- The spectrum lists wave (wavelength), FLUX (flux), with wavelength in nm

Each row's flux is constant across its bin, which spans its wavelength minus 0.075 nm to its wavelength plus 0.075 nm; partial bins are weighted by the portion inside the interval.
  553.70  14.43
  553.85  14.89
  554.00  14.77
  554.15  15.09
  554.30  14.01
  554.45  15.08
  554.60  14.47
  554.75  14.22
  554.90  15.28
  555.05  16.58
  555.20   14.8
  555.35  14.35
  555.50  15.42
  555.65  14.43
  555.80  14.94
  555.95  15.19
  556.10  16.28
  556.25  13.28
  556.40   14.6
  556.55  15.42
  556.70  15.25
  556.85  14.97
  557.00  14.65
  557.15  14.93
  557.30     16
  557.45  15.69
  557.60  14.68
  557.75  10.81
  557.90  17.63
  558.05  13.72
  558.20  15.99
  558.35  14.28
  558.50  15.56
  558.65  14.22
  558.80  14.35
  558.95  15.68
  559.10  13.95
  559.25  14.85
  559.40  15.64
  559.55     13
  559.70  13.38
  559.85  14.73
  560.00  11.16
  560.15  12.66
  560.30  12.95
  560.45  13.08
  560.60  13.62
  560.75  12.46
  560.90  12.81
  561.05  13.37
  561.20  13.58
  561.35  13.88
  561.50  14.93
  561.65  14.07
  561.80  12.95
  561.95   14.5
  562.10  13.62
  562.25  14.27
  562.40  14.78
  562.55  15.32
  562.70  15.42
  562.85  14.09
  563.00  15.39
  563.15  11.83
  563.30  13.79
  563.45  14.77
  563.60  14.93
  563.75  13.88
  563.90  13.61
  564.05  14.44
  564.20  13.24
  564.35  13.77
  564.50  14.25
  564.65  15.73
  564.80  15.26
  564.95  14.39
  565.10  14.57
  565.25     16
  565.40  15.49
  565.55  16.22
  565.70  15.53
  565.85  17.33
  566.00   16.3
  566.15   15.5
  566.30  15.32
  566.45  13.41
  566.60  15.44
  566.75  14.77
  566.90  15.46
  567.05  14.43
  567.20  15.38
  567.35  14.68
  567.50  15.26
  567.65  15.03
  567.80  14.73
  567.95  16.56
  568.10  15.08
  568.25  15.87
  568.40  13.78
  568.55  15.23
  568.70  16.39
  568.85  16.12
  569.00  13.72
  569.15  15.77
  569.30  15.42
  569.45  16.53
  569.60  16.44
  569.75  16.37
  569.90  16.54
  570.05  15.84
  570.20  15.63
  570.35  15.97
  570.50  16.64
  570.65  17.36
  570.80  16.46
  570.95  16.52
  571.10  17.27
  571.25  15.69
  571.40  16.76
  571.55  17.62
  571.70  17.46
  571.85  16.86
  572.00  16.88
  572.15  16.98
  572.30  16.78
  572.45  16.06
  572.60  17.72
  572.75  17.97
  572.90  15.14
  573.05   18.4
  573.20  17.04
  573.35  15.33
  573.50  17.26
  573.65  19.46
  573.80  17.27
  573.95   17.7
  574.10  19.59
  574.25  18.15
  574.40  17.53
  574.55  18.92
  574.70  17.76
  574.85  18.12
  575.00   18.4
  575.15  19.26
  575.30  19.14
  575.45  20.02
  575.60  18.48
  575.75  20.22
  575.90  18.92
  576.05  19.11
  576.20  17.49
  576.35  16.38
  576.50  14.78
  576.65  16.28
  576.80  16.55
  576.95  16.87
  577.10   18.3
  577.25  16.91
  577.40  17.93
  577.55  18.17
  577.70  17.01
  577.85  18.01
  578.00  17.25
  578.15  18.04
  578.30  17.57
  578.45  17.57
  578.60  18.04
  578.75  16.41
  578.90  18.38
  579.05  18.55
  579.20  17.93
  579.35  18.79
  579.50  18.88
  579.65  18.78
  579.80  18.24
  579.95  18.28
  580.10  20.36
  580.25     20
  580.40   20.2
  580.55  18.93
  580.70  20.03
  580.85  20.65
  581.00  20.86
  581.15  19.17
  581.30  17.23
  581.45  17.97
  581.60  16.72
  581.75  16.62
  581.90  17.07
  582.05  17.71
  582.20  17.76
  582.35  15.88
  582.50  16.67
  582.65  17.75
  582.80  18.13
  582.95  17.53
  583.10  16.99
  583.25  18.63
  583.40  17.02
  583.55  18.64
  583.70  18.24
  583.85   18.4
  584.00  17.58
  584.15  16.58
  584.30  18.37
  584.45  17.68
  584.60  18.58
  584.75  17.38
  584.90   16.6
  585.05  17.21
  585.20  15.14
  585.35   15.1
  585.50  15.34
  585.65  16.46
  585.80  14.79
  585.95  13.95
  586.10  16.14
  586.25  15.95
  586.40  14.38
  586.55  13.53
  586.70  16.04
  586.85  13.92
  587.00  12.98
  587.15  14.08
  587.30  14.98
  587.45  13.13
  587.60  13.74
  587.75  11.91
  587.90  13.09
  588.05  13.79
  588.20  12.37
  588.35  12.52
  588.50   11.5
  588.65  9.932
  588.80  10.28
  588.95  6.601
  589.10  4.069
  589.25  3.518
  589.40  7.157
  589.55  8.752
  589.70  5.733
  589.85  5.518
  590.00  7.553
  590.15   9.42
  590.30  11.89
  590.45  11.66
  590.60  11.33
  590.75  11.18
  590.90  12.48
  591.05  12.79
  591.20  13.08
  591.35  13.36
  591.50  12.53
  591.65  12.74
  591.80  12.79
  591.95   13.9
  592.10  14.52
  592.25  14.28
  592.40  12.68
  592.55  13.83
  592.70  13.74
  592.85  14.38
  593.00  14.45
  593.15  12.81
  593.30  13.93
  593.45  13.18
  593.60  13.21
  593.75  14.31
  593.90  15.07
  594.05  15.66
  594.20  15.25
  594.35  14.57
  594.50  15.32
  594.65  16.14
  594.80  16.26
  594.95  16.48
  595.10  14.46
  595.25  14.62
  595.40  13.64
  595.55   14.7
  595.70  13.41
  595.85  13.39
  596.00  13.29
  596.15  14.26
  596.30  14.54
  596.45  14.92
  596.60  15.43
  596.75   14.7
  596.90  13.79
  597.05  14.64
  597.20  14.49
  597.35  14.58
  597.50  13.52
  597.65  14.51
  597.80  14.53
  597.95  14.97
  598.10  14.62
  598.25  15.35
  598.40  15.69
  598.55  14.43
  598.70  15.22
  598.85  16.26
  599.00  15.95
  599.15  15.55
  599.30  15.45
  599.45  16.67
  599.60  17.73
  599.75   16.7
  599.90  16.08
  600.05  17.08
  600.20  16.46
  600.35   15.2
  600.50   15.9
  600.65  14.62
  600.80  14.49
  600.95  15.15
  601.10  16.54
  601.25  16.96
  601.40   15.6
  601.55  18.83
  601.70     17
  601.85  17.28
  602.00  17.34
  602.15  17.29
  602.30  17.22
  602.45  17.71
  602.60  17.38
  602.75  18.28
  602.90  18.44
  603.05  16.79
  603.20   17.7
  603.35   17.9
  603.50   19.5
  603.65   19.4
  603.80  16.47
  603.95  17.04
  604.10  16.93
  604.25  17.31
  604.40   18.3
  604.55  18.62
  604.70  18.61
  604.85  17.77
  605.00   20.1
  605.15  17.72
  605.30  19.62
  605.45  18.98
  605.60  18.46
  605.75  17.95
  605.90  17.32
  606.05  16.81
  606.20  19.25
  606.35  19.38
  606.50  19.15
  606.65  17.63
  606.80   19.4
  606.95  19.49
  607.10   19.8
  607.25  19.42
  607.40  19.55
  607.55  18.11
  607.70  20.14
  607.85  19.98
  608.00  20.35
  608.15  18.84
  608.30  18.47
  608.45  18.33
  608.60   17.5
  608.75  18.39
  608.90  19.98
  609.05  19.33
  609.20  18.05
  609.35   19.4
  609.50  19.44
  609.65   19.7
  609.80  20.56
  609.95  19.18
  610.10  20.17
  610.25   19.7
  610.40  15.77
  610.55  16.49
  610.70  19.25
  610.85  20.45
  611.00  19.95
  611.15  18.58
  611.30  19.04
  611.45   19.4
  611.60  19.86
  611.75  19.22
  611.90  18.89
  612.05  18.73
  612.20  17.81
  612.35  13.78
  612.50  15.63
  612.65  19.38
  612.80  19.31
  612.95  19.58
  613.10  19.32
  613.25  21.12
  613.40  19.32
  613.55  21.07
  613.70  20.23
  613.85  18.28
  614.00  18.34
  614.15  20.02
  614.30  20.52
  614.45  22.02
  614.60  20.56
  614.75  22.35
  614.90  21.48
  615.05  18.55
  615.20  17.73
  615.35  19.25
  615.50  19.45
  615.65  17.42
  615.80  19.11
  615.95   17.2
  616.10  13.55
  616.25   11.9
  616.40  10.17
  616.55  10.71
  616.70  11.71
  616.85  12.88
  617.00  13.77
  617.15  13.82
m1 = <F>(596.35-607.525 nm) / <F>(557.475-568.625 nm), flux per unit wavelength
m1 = 1.17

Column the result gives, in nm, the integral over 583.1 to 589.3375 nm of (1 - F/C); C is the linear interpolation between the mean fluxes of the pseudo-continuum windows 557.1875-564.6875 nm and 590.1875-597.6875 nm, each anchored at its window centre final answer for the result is -0.20 nm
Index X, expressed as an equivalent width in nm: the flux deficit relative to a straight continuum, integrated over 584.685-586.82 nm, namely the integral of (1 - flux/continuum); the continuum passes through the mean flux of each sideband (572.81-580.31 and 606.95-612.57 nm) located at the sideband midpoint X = 0.32 nm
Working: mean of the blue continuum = 18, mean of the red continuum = 18.9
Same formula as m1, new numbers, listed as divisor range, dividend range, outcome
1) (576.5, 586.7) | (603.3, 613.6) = 1.07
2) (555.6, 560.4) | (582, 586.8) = 1.15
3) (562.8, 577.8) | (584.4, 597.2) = 0.82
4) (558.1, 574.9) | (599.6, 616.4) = 1.19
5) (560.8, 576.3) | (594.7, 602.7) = 0.97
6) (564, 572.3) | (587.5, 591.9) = 0.67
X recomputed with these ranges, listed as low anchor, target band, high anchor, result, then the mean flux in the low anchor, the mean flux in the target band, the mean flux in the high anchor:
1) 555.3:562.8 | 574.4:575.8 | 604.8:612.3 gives -0.26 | 14.3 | 18.8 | 18.9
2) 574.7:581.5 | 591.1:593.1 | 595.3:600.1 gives 0.30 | 18.3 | 13.5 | 15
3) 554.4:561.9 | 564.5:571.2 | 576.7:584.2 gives 0.15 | 14.4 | 15.6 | 18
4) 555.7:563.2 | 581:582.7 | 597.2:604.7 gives -0.22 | 14.3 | 17.5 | 16.5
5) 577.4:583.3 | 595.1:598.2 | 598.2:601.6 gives 0.38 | 18.2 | 14.3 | 16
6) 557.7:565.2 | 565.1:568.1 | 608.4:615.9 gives -0.15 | 14.1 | 15.4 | 19.1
